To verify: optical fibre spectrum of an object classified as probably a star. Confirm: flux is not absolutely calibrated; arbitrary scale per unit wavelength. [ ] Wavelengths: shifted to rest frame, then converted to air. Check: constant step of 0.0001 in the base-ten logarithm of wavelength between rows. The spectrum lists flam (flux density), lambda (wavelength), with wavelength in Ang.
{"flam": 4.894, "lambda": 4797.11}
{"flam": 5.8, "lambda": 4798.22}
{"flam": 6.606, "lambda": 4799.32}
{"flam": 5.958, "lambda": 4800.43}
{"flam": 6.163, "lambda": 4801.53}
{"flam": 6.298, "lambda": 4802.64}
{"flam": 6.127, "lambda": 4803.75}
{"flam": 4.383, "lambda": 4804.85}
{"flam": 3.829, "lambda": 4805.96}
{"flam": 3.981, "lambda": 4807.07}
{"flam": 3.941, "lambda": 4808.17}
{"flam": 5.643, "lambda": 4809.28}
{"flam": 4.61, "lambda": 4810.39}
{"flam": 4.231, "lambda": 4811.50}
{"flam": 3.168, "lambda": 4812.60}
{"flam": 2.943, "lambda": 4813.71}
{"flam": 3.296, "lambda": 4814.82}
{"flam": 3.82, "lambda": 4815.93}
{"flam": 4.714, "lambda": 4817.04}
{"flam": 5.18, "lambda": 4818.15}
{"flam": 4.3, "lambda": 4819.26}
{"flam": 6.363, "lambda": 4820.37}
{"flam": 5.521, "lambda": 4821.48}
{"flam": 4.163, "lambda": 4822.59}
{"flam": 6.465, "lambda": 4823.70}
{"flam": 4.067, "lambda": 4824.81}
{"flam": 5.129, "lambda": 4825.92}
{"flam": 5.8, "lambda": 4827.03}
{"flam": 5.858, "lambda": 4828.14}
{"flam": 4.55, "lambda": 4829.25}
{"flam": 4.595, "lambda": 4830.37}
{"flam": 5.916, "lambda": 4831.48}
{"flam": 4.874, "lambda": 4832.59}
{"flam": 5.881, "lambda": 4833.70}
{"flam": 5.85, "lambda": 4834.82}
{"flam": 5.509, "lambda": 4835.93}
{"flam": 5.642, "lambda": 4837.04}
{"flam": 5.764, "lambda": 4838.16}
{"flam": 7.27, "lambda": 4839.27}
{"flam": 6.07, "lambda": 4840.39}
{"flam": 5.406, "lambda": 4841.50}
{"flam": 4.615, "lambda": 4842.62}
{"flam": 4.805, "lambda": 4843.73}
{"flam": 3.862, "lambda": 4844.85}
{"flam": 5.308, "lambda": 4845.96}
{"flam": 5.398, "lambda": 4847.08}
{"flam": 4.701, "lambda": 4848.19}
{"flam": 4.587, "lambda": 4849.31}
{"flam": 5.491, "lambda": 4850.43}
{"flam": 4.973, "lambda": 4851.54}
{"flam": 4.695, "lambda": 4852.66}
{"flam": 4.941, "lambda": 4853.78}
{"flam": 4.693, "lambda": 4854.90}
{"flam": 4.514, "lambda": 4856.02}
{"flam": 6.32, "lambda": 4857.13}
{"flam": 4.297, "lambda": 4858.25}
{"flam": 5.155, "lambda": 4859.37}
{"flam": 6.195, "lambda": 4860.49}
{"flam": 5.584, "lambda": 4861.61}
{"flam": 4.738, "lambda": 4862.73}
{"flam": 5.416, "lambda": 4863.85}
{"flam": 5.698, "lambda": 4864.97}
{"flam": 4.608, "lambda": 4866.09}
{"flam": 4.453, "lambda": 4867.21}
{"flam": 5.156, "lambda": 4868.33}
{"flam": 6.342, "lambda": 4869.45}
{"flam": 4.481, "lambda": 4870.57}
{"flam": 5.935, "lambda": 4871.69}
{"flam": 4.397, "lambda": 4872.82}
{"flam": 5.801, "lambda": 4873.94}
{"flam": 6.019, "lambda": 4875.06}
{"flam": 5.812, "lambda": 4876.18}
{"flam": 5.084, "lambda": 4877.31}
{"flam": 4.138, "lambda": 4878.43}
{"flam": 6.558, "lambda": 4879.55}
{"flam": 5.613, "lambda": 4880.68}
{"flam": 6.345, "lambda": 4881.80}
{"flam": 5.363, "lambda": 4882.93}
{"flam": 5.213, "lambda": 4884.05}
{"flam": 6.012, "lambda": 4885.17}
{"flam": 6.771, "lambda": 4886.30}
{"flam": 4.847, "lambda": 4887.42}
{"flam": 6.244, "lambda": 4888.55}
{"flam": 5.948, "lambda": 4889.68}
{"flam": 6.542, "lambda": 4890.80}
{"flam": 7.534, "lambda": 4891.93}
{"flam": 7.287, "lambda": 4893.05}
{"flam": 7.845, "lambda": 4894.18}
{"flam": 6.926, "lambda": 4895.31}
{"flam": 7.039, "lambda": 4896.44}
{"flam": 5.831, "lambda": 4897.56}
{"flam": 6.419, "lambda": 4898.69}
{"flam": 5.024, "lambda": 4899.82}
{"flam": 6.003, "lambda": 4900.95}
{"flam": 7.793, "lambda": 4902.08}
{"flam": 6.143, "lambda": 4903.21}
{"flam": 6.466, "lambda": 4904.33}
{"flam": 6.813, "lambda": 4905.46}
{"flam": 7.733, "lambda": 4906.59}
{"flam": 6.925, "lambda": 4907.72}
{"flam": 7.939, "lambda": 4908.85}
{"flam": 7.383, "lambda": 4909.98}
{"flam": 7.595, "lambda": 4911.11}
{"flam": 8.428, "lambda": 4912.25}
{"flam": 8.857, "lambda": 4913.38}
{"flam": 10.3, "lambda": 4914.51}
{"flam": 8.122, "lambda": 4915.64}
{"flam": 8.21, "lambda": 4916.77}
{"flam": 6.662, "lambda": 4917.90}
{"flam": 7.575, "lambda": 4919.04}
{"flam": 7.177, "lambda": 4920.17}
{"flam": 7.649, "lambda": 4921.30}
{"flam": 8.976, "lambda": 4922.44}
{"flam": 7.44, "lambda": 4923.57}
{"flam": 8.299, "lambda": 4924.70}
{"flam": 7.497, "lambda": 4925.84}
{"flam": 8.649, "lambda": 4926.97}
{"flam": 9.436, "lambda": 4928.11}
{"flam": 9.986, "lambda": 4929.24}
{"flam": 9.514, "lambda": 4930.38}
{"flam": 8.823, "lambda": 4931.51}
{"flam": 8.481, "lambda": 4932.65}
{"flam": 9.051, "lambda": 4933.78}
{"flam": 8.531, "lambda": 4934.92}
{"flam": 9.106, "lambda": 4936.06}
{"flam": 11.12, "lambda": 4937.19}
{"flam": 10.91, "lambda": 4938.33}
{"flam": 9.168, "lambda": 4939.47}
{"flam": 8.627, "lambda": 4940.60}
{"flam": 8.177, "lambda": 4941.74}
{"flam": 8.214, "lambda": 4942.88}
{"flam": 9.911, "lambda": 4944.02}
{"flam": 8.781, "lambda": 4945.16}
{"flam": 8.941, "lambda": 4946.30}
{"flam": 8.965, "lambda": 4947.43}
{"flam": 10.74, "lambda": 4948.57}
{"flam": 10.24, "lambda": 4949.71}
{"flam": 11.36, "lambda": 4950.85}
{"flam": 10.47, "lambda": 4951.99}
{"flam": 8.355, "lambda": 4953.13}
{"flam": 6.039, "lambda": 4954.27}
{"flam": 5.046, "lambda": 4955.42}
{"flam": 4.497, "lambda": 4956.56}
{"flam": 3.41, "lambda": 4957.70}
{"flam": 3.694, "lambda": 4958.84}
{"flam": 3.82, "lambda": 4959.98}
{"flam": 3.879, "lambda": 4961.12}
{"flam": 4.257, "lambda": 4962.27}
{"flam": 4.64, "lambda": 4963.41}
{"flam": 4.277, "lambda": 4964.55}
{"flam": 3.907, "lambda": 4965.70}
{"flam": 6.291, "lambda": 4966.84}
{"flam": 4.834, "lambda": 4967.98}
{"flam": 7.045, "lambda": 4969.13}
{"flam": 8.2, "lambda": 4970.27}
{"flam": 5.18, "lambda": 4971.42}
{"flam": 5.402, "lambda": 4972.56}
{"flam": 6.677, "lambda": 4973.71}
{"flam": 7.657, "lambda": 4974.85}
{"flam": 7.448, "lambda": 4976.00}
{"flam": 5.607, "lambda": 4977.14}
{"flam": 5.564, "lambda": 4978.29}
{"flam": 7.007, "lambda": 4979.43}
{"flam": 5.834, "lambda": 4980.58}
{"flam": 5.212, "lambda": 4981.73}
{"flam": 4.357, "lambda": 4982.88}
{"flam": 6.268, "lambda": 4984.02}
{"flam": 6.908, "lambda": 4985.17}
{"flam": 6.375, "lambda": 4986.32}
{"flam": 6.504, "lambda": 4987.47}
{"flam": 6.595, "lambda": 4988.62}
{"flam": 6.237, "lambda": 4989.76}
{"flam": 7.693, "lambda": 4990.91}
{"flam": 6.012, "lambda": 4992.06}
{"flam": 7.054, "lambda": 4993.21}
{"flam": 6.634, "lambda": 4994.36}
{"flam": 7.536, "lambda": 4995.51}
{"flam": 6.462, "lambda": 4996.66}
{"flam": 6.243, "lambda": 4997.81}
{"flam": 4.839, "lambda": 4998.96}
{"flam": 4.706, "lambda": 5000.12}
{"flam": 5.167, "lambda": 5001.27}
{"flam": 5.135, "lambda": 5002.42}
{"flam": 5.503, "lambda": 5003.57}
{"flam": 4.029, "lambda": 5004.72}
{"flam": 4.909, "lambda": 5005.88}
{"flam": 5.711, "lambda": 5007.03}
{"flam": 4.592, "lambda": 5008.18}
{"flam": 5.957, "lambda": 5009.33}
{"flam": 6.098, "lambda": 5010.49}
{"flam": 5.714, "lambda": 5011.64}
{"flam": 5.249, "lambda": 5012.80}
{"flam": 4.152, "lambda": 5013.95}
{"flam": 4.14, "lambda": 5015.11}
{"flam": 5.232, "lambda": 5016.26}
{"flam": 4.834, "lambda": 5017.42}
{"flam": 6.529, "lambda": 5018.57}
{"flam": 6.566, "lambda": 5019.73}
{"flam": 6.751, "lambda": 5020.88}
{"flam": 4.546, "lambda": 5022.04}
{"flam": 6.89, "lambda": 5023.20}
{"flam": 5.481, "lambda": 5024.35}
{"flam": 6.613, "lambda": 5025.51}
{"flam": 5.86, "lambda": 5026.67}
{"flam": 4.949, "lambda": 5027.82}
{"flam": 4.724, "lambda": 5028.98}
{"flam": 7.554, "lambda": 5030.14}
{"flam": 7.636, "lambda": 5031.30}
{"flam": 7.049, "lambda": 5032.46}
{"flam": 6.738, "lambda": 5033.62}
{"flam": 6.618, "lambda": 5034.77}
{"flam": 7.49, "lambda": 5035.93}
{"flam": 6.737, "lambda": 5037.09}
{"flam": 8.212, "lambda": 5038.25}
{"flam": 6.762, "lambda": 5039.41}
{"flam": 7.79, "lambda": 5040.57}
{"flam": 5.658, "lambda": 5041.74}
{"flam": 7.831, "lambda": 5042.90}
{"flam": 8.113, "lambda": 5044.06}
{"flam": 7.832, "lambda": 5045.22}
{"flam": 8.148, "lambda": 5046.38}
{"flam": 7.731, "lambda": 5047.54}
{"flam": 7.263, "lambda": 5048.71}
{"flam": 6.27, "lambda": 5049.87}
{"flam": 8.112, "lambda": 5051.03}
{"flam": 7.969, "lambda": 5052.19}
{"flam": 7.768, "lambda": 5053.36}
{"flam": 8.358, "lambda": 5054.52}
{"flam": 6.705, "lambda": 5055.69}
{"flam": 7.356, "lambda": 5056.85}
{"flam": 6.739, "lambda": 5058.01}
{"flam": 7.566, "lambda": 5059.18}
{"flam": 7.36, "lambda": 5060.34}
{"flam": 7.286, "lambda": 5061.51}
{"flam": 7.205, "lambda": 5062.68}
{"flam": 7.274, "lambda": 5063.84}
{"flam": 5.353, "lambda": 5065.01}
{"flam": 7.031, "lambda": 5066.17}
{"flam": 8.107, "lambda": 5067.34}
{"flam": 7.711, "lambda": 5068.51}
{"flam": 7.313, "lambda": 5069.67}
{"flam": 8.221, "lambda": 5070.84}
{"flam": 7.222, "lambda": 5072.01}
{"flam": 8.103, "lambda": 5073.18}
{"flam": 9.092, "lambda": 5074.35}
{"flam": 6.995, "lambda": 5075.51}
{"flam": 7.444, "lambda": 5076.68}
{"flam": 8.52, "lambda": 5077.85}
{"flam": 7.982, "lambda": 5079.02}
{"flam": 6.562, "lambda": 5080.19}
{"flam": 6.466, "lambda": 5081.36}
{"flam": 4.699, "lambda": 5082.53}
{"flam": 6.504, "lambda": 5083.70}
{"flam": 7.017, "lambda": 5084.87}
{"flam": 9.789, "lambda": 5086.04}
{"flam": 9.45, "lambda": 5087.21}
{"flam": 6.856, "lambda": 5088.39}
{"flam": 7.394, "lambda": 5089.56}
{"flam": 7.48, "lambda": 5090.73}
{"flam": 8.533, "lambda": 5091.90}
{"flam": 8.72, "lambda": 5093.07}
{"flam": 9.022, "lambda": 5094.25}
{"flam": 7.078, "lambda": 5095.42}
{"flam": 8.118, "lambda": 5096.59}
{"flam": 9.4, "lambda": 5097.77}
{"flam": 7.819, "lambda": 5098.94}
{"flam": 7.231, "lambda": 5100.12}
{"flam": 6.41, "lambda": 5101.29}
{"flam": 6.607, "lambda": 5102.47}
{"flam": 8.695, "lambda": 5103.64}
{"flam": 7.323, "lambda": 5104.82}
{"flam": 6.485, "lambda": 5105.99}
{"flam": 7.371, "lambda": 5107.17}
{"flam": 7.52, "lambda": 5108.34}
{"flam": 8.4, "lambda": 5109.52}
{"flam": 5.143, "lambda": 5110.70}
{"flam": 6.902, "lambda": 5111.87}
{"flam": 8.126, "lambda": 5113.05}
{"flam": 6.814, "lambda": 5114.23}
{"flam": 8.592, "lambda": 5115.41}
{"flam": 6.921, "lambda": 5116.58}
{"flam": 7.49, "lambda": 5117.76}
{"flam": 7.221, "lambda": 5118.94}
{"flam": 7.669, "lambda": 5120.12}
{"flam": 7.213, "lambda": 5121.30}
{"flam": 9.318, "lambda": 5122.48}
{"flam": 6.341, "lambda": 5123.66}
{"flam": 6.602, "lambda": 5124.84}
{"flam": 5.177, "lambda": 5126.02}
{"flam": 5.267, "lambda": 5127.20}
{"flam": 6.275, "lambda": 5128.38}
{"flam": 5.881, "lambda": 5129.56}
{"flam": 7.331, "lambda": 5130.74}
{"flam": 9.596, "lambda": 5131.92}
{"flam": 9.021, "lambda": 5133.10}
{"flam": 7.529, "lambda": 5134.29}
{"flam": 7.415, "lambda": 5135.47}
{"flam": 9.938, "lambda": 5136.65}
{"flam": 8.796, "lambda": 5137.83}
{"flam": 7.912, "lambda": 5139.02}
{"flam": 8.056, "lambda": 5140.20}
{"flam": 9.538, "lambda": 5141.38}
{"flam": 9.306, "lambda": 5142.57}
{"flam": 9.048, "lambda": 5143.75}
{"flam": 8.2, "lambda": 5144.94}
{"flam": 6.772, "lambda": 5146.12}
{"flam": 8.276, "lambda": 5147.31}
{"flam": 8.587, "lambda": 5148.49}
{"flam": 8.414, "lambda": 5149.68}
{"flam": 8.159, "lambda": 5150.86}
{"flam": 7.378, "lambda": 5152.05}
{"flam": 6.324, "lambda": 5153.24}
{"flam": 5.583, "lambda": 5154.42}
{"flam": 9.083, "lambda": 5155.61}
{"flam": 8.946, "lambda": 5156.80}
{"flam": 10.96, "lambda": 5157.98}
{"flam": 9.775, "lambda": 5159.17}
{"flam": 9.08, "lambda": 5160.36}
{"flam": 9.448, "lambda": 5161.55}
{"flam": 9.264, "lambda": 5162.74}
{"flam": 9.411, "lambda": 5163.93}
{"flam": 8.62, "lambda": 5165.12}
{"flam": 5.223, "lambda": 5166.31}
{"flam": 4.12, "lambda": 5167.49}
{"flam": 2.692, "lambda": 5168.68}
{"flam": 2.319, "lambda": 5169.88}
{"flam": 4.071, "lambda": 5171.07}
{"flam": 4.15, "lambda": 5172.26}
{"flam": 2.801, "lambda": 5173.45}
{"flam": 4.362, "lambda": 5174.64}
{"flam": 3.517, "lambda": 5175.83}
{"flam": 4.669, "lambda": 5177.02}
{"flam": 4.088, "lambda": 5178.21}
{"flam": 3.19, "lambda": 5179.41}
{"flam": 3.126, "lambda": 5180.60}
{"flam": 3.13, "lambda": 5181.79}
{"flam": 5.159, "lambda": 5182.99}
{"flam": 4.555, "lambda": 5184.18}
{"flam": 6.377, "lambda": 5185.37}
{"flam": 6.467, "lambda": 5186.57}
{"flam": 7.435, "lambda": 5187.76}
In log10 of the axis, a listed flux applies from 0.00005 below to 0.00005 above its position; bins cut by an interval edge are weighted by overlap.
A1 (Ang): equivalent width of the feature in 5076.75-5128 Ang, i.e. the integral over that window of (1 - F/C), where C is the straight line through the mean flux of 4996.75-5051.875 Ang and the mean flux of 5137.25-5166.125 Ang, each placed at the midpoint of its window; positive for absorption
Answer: 1.3 Ang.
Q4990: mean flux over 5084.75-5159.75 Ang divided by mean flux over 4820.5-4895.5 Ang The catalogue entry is 1.42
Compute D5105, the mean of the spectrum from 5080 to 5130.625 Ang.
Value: 7.31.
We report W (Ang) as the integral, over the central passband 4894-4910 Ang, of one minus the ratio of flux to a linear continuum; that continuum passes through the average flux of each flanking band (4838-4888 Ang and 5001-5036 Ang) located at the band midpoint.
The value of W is -3.99 Ang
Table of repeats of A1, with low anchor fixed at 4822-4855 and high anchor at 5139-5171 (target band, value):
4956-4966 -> 3.5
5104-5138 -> 0.5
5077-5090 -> -0.4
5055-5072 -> -0.5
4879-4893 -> -1.3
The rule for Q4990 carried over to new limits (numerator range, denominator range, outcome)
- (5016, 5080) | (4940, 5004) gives 1.09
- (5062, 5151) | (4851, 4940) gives 1.12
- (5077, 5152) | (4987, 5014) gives 1.32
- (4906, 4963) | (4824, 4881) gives 1.53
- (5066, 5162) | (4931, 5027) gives 1.19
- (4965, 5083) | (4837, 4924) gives 1.06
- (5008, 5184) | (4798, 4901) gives 1.31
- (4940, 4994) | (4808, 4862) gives 1.32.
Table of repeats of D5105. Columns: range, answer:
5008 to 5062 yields 6.64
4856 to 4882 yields 5.37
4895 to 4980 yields 7.43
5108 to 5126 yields 7.28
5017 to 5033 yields 6.15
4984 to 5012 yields 5.95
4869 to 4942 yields 7.28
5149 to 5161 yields 8.37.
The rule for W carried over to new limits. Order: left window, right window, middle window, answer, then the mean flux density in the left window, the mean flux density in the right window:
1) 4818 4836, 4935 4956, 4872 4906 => 5.5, 5.29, 9.1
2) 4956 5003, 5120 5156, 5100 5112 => 0.4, 5.74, 7.74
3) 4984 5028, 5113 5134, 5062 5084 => -2.1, 5.81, 7.25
